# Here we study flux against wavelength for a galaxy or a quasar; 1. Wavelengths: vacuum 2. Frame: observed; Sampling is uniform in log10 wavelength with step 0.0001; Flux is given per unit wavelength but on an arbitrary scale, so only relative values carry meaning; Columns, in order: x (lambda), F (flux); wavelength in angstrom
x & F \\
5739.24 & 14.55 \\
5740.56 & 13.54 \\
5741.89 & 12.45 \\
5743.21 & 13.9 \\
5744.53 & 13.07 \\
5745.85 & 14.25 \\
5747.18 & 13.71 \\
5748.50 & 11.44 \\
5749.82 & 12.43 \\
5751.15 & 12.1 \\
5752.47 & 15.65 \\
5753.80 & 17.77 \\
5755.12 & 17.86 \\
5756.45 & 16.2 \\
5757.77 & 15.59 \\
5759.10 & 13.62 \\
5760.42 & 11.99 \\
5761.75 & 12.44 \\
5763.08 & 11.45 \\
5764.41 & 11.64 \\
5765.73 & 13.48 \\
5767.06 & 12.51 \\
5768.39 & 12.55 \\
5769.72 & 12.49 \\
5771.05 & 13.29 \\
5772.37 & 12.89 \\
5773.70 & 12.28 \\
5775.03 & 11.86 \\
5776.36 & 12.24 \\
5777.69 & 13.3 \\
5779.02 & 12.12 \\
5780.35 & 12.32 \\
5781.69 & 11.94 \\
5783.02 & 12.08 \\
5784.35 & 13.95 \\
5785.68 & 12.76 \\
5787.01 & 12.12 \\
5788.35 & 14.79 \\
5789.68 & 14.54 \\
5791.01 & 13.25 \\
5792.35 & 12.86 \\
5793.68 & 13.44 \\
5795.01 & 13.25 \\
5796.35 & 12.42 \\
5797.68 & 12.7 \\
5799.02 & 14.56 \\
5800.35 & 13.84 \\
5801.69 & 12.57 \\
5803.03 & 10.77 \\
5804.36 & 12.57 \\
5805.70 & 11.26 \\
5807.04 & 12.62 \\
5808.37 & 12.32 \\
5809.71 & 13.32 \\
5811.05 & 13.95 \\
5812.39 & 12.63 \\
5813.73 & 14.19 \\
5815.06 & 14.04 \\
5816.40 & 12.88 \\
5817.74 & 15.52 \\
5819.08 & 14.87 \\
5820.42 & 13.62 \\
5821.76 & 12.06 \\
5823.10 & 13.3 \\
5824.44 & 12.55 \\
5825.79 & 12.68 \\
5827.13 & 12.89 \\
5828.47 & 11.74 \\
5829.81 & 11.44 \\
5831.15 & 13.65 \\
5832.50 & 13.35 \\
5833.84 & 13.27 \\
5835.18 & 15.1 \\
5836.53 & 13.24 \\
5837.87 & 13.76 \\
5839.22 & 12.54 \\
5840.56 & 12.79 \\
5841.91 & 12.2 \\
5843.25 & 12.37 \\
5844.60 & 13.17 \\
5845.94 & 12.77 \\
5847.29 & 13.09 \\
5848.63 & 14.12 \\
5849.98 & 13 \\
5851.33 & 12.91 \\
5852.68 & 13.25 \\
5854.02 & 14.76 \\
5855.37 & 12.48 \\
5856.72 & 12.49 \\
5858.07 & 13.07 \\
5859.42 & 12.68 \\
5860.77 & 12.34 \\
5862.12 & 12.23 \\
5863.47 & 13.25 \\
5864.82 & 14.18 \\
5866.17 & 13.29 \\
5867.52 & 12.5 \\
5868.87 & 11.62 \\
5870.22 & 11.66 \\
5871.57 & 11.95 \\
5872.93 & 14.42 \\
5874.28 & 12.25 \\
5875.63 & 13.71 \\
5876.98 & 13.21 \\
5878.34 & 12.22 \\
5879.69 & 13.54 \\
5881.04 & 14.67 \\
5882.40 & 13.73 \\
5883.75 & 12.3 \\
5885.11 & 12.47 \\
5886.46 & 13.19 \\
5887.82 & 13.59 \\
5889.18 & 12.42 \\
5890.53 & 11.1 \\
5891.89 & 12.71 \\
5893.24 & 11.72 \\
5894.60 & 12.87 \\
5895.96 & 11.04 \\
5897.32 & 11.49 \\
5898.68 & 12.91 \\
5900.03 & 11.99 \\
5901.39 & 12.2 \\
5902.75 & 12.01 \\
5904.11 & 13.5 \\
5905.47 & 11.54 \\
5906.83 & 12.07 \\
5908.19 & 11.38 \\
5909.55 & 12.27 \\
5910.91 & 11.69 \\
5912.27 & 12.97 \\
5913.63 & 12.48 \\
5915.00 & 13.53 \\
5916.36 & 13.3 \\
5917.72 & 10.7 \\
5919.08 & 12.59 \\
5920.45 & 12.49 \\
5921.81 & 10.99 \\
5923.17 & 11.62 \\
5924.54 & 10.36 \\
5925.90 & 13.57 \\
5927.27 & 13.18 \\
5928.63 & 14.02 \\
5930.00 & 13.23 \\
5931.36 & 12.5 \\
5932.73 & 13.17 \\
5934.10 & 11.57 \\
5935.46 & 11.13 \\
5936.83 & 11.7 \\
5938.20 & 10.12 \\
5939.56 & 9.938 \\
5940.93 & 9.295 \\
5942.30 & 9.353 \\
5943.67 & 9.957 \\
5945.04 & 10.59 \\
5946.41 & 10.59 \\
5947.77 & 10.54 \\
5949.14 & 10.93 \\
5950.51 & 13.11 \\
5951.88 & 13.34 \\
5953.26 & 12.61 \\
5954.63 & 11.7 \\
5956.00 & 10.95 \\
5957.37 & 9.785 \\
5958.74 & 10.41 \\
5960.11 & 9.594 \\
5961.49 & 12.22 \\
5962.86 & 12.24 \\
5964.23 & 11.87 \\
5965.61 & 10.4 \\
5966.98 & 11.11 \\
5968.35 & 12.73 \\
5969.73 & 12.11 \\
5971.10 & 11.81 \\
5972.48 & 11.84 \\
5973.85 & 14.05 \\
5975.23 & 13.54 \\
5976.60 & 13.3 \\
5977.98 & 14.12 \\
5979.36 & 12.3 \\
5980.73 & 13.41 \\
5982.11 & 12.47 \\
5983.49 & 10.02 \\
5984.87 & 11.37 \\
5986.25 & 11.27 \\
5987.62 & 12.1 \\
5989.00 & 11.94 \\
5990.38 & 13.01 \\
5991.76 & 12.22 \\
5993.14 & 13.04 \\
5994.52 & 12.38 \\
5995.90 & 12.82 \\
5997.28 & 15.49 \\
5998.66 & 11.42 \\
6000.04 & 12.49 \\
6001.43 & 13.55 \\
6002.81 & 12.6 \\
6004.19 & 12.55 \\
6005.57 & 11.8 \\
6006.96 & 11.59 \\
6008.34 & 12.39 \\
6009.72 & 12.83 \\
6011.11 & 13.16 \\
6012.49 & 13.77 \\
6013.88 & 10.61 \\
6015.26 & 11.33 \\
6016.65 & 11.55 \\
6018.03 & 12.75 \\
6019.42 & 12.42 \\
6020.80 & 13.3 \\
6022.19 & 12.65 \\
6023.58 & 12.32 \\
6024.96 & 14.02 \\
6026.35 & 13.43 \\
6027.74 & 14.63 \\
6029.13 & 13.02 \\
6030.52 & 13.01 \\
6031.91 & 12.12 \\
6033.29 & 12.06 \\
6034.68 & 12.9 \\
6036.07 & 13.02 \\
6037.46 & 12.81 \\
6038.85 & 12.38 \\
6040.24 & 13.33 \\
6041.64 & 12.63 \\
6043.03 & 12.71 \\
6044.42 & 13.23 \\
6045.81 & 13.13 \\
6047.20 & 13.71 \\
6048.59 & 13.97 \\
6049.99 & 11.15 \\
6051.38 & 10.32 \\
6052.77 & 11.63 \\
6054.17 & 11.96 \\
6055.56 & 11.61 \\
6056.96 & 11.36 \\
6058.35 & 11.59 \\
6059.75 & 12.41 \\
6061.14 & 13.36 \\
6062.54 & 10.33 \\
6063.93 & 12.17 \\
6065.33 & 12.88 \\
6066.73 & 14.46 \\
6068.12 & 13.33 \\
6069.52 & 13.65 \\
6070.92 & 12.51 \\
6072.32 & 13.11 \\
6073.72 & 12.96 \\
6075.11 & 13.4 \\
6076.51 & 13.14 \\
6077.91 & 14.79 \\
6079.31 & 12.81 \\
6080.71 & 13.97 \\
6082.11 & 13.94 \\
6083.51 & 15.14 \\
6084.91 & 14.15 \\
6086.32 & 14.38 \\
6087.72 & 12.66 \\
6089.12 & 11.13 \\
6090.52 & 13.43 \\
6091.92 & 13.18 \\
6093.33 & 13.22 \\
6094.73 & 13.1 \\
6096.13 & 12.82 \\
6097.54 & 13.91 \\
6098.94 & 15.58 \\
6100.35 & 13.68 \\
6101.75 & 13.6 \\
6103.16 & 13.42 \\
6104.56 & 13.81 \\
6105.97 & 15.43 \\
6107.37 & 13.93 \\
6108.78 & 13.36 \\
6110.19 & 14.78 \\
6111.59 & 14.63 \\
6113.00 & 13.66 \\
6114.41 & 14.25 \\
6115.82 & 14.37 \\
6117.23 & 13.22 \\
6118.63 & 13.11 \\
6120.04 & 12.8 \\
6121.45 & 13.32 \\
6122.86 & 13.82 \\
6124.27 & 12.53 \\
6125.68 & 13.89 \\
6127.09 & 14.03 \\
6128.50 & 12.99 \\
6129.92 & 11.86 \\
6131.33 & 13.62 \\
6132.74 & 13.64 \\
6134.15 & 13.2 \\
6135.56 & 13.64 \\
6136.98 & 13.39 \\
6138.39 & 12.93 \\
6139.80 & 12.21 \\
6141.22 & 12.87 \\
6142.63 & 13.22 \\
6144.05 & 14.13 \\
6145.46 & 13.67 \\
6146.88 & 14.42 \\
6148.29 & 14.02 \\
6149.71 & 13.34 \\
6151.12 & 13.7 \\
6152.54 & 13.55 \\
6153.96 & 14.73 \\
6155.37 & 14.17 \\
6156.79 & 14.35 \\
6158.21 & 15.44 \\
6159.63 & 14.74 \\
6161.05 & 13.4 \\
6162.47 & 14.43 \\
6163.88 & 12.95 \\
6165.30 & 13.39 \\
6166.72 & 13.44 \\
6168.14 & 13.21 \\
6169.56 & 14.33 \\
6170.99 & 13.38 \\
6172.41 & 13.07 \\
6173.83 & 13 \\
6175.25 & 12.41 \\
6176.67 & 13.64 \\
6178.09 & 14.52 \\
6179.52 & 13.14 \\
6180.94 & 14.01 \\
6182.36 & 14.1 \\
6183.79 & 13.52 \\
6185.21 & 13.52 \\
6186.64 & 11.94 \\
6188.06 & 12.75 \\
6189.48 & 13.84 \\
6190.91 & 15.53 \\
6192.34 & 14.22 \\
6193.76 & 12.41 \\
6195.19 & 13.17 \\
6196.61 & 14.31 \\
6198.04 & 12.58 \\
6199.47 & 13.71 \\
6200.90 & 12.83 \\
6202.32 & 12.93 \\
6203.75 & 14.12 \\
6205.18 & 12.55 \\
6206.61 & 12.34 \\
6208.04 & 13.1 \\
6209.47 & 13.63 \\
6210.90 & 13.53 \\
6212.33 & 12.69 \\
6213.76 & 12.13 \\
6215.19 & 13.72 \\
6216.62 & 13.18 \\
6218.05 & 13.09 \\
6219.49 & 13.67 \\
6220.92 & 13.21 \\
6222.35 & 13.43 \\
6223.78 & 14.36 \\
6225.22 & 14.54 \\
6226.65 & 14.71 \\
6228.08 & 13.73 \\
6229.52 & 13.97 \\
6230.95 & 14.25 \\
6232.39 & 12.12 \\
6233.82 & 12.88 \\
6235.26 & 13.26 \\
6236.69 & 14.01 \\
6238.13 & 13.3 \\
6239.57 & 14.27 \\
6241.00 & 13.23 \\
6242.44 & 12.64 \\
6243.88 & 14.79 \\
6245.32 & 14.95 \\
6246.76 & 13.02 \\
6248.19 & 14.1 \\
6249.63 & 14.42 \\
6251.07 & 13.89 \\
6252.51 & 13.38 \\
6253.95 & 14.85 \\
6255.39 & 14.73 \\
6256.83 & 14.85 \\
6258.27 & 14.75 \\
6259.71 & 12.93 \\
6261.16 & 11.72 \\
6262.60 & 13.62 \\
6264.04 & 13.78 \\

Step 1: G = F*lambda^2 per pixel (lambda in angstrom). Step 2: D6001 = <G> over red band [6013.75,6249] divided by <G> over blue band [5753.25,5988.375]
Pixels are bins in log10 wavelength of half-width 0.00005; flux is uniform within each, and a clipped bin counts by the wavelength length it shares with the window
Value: 1.16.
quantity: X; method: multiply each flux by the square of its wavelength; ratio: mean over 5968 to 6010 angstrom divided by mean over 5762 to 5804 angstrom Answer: 1.05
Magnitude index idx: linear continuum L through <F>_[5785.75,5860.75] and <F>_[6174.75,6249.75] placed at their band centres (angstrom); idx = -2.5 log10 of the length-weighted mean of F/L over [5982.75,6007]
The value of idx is 0.08 mag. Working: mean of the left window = 13.1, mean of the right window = 13.5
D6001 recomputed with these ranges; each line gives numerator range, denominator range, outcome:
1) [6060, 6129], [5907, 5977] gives 1.21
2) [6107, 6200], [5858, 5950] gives 1.21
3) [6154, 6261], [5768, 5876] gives 1.19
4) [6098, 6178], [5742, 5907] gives 1.17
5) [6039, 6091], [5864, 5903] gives 1.08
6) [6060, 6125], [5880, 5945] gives 1.19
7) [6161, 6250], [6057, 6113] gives 1.05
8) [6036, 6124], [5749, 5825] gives 1.10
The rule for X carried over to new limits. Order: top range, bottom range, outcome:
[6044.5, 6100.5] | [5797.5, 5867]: 1.08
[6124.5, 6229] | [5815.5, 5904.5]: 1.16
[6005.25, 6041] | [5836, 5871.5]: 1.04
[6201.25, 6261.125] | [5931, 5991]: 1.28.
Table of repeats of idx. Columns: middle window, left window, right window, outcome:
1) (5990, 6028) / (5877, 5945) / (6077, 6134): 0.02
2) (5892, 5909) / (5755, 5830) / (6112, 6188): 0.09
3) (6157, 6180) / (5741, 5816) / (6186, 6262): -0.01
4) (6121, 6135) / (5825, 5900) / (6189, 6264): 0.01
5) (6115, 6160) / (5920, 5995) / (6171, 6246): -0.05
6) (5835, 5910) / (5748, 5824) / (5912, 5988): -0.02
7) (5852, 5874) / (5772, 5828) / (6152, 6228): 0.02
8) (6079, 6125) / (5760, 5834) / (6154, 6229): -0.02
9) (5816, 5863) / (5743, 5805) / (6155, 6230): 0.01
